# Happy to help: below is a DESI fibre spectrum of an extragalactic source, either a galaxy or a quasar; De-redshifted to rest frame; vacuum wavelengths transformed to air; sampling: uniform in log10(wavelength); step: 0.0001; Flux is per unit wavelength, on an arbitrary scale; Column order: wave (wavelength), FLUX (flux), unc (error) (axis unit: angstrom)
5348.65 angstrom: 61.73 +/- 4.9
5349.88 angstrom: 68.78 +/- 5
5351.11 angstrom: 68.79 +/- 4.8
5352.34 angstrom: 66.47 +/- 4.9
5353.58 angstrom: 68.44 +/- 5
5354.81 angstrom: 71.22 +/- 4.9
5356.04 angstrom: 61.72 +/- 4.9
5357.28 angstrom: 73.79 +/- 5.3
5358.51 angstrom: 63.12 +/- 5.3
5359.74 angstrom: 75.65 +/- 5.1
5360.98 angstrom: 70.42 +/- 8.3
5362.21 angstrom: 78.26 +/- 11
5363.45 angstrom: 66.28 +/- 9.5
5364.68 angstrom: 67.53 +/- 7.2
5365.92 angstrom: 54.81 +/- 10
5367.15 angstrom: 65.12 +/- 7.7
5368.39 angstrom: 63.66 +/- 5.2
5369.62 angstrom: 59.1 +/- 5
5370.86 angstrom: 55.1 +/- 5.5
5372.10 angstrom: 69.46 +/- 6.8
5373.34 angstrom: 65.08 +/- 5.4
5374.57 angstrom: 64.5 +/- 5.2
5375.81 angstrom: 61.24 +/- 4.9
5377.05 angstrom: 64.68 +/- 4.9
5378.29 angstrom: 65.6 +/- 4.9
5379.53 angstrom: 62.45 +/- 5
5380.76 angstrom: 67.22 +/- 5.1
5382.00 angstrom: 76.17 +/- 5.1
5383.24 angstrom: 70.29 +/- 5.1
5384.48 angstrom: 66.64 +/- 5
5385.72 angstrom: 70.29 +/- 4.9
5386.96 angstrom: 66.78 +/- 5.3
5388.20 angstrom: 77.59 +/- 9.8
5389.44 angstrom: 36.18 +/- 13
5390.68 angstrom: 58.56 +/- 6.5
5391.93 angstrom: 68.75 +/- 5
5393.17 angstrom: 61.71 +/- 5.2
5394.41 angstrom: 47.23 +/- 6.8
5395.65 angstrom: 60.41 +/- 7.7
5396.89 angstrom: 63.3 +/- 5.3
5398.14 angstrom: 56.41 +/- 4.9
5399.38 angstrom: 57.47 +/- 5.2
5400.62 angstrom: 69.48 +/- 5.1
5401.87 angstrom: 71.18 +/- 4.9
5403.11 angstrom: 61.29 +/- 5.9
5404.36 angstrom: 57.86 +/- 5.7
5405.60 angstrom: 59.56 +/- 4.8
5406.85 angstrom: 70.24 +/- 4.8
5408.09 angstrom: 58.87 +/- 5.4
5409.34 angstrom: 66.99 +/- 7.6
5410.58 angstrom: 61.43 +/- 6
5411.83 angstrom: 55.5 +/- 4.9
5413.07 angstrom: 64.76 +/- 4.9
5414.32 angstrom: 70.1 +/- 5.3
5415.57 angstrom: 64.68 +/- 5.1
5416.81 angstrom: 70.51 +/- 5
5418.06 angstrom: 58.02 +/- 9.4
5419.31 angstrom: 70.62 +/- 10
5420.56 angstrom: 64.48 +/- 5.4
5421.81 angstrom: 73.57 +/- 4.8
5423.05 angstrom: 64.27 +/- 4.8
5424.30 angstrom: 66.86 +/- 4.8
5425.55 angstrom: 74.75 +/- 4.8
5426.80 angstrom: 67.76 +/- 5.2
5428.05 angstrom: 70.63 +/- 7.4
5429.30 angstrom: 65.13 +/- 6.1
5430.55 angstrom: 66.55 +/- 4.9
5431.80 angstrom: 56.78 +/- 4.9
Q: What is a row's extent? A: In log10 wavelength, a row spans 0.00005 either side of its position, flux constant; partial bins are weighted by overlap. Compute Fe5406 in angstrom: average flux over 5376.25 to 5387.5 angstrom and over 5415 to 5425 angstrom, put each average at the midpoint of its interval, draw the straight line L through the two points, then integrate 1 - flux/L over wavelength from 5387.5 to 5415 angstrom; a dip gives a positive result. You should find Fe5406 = 2.3 angstrom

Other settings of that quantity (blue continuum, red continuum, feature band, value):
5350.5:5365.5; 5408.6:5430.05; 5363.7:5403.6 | 2.7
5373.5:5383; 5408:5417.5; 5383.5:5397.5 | 0.8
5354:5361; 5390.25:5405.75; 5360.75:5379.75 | 0.6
